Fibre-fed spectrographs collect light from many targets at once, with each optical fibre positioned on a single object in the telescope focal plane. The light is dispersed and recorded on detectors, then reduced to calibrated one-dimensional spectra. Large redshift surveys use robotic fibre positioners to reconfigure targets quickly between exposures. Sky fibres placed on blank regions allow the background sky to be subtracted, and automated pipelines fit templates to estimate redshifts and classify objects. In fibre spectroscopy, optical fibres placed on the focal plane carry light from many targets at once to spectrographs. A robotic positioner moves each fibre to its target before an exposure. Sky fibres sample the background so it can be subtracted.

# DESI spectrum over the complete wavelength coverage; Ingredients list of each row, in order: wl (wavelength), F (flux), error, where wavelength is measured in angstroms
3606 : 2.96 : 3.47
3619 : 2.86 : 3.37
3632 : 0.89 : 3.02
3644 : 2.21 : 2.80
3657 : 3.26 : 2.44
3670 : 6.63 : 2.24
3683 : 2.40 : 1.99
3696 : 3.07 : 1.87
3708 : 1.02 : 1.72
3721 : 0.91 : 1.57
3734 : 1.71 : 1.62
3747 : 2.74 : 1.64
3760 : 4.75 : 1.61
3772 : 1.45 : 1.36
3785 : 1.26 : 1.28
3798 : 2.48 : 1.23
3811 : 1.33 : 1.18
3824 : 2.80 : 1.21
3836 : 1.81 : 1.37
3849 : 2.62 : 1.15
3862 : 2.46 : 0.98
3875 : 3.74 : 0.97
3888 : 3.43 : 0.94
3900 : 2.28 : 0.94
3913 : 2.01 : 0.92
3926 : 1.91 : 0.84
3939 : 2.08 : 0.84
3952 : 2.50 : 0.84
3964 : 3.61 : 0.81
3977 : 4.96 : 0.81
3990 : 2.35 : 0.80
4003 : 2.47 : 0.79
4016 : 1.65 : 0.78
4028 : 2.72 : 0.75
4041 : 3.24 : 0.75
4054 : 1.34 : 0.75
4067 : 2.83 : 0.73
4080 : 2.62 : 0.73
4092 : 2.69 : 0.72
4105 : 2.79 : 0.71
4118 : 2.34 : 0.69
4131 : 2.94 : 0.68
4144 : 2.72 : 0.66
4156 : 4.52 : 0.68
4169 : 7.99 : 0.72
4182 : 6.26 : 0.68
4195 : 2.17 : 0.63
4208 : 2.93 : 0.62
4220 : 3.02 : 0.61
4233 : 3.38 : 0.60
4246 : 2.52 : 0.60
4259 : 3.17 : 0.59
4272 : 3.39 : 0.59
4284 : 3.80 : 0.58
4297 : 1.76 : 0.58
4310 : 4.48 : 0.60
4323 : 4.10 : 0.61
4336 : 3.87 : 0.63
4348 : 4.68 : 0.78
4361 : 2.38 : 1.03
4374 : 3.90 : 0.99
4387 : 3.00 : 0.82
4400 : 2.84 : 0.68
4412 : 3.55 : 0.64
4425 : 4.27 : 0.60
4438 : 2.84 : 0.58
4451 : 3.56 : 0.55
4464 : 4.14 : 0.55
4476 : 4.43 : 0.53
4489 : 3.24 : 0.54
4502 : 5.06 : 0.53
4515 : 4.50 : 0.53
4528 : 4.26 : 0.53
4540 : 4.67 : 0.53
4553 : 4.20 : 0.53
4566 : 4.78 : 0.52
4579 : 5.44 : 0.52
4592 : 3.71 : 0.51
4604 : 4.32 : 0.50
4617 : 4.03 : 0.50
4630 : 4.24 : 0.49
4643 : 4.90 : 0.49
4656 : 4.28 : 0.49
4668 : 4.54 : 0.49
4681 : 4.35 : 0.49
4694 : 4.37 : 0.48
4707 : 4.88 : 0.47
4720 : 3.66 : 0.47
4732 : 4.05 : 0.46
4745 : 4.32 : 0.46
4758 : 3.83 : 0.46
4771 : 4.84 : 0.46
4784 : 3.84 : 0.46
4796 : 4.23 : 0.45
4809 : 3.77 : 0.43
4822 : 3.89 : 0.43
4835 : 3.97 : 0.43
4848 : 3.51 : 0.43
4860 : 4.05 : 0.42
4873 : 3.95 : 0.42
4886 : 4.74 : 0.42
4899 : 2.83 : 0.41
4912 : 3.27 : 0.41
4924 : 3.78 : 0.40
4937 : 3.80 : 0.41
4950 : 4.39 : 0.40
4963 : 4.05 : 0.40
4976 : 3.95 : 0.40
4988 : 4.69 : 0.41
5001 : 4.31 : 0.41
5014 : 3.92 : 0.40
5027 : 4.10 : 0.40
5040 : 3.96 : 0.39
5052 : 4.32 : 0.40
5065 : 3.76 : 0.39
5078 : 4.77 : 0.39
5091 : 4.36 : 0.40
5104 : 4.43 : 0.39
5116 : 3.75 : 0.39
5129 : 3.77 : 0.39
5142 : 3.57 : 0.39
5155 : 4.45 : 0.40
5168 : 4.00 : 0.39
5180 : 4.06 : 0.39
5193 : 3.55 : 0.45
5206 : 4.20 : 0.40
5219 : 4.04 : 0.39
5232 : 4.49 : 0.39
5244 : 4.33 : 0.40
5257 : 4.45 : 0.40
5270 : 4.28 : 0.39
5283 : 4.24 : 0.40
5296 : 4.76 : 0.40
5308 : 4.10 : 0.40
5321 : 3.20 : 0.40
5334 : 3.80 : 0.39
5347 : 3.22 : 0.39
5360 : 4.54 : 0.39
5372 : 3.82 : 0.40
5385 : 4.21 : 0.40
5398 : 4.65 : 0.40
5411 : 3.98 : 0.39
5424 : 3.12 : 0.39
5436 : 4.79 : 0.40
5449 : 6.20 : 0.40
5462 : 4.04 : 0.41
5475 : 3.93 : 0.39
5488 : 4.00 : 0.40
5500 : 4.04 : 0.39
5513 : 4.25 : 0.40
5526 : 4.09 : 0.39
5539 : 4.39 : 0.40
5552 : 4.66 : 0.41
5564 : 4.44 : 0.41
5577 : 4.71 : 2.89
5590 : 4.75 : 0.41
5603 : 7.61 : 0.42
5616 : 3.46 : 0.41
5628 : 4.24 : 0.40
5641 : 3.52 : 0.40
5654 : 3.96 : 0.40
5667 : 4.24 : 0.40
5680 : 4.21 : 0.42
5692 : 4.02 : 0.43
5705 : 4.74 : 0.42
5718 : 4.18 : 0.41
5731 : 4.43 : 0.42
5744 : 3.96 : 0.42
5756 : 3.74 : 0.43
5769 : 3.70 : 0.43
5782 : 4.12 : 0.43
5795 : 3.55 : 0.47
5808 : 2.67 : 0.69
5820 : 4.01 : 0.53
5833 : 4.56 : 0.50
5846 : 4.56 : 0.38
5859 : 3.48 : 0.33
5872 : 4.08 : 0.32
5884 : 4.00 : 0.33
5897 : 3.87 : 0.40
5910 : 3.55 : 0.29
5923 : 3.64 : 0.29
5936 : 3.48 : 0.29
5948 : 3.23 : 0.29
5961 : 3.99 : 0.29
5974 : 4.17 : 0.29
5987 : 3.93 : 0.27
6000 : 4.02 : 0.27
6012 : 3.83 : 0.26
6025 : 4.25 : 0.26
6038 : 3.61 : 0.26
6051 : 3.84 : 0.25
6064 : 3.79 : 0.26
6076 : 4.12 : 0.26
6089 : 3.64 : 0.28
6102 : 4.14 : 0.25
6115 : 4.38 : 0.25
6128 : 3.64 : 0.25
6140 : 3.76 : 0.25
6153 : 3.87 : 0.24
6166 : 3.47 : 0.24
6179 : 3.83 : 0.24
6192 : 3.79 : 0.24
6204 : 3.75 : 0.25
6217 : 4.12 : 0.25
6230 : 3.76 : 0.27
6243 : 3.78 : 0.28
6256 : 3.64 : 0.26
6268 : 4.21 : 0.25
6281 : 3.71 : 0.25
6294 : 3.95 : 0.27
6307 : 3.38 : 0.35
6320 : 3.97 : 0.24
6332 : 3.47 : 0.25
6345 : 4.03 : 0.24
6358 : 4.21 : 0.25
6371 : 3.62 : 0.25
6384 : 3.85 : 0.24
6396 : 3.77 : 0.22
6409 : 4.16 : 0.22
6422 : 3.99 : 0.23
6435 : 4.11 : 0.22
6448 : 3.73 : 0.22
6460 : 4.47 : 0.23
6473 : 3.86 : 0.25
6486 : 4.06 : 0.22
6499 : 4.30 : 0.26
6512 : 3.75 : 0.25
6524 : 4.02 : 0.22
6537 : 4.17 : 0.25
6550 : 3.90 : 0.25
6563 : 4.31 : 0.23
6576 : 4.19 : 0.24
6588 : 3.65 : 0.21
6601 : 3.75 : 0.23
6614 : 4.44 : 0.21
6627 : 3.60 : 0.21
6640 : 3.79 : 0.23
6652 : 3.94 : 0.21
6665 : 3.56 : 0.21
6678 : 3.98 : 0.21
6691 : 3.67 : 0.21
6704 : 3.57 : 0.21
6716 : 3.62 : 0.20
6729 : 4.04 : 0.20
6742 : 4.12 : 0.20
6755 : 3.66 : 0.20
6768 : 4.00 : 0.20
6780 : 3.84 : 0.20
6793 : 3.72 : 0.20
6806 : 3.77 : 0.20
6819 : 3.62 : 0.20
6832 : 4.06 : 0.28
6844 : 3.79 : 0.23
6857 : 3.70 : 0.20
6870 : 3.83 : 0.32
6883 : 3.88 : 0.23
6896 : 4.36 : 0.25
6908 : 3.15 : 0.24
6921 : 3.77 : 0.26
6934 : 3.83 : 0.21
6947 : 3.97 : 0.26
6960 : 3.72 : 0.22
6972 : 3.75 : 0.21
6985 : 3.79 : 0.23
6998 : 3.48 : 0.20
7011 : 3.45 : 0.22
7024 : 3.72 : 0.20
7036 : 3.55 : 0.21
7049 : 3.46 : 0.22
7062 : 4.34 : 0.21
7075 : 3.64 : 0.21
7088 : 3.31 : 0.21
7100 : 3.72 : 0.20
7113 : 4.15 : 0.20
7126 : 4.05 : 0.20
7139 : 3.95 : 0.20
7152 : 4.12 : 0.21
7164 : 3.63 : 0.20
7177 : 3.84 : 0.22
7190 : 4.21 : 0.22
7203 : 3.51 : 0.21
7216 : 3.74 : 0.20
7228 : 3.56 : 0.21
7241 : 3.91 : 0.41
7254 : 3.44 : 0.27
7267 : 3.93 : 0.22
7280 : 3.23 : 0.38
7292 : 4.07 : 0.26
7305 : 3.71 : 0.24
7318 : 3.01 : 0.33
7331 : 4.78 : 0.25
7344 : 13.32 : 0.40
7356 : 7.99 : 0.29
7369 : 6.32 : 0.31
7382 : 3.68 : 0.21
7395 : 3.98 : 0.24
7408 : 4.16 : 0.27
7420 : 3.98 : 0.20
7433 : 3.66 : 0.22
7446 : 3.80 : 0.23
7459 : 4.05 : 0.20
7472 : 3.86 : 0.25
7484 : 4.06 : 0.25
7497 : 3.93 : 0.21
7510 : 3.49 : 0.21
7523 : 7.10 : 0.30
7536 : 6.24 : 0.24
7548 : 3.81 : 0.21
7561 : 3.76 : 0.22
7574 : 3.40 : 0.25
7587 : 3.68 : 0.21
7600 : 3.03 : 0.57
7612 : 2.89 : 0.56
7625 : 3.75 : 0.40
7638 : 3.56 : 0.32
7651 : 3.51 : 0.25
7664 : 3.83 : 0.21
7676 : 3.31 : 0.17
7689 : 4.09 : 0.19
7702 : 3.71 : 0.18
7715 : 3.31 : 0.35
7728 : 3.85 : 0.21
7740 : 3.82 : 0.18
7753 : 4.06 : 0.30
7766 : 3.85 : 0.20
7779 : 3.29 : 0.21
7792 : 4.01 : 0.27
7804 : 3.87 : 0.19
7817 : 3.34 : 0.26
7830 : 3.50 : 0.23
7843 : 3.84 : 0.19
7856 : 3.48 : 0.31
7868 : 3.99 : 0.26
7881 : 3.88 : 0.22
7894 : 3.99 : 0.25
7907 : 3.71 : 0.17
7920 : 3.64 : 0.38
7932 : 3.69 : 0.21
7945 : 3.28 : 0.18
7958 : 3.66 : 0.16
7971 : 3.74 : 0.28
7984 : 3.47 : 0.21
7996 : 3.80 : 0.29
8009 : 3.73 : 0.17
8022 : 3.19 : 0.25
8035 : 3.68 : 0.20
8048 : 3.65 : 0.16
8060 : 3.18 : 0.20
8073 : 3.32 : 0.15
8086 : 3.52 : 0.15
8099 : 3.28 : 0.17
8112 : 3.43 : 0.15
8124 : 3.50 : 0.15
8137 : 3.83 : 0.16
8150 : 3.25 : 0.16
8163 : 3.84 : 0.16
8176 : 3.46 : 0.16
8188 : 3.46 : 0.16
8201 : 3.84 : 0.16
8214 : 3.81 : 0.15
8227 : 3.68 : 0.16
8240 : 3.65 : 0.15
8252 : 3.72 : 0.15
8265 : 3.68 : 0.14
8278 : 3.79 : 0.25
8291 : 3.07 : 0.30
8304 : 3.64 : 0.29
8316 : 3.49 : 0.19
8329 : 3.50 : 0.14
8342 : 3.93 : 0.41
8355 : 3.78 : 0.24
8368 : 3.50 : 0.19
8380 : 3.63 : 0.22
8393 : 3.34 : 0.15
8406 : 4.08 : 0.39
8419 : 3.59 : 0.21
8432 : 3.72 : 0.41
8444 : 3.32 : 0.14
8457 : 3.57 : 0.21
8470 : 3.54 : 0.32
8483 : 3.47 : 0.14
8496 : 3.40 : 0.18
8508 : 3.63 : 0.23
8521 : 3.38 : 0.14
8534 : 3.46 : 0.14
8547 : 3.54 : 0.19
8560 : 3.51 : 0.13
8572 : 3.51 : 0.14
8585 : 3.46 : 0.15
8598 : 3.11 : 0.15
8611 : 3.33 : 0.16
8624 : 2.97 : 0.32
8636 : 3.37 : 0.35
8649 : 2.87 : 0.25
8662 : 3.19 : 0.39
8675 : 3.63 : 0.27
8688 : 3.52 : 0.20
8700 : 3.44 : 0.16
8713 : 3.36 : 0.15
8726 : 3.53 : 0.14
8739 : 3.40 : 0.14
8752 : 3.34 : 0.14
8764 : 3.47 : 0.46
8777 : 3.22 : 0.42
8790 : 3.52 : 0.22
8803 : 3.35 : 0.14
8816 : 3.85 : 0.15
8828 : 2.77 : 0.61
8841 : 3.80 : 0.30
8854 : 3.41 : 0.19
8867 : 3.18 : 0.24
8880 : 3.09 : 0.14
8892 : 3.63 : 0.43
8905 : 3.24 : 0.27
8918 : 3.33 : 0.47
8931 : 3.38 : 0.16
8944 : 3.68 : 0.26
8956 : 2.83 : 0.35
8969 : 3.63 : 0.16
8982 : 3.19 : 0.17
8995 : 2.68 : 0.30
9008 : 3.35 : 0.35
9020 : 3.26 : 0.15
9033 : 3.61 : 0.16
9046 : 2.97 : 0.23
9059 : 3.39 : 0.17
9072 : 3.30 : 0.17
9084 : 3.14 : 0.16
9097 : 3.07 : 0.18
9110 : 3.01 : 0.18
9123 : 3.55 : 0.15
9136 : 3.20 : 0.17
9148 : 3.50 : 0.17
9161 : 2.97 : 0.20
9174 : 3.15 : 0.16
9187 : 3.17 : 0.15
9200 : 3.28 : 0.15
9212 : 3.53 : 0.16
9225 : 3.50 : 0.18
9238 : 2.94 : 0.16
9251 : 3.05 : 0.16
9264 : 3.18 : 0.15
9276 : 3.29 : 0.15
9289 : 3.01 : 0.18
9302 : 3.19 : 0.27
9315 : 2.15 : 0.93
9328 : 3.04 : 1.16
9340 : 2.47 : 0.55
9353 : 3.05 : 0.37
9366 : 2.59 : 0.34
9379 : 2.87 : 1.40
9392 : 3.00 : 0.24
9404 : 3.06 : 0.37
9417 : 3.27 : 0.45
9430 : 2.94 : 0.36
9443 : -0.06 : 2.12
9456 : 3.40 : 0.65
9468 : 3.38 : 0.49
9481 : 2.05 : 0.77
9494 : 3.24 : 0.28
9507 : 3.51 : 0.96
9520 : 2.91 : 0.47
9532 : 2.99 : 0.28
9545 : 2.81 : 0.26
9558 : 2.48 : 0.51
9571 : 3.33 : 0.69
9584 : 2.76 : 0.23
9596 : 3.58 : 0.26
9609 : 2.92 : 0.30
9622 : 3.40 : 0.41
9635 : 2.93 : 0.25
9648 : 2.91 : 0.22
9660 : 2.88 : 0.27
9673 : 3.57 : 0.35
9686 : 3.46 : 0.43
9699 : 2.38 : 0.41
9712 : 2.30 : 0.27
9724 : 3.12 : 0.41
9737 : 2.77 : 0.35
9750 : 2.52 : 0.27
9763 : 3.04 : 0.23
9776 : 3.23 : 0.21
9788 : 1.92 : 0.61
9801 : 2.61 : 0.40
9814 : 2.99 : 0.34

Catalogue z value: 0.120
